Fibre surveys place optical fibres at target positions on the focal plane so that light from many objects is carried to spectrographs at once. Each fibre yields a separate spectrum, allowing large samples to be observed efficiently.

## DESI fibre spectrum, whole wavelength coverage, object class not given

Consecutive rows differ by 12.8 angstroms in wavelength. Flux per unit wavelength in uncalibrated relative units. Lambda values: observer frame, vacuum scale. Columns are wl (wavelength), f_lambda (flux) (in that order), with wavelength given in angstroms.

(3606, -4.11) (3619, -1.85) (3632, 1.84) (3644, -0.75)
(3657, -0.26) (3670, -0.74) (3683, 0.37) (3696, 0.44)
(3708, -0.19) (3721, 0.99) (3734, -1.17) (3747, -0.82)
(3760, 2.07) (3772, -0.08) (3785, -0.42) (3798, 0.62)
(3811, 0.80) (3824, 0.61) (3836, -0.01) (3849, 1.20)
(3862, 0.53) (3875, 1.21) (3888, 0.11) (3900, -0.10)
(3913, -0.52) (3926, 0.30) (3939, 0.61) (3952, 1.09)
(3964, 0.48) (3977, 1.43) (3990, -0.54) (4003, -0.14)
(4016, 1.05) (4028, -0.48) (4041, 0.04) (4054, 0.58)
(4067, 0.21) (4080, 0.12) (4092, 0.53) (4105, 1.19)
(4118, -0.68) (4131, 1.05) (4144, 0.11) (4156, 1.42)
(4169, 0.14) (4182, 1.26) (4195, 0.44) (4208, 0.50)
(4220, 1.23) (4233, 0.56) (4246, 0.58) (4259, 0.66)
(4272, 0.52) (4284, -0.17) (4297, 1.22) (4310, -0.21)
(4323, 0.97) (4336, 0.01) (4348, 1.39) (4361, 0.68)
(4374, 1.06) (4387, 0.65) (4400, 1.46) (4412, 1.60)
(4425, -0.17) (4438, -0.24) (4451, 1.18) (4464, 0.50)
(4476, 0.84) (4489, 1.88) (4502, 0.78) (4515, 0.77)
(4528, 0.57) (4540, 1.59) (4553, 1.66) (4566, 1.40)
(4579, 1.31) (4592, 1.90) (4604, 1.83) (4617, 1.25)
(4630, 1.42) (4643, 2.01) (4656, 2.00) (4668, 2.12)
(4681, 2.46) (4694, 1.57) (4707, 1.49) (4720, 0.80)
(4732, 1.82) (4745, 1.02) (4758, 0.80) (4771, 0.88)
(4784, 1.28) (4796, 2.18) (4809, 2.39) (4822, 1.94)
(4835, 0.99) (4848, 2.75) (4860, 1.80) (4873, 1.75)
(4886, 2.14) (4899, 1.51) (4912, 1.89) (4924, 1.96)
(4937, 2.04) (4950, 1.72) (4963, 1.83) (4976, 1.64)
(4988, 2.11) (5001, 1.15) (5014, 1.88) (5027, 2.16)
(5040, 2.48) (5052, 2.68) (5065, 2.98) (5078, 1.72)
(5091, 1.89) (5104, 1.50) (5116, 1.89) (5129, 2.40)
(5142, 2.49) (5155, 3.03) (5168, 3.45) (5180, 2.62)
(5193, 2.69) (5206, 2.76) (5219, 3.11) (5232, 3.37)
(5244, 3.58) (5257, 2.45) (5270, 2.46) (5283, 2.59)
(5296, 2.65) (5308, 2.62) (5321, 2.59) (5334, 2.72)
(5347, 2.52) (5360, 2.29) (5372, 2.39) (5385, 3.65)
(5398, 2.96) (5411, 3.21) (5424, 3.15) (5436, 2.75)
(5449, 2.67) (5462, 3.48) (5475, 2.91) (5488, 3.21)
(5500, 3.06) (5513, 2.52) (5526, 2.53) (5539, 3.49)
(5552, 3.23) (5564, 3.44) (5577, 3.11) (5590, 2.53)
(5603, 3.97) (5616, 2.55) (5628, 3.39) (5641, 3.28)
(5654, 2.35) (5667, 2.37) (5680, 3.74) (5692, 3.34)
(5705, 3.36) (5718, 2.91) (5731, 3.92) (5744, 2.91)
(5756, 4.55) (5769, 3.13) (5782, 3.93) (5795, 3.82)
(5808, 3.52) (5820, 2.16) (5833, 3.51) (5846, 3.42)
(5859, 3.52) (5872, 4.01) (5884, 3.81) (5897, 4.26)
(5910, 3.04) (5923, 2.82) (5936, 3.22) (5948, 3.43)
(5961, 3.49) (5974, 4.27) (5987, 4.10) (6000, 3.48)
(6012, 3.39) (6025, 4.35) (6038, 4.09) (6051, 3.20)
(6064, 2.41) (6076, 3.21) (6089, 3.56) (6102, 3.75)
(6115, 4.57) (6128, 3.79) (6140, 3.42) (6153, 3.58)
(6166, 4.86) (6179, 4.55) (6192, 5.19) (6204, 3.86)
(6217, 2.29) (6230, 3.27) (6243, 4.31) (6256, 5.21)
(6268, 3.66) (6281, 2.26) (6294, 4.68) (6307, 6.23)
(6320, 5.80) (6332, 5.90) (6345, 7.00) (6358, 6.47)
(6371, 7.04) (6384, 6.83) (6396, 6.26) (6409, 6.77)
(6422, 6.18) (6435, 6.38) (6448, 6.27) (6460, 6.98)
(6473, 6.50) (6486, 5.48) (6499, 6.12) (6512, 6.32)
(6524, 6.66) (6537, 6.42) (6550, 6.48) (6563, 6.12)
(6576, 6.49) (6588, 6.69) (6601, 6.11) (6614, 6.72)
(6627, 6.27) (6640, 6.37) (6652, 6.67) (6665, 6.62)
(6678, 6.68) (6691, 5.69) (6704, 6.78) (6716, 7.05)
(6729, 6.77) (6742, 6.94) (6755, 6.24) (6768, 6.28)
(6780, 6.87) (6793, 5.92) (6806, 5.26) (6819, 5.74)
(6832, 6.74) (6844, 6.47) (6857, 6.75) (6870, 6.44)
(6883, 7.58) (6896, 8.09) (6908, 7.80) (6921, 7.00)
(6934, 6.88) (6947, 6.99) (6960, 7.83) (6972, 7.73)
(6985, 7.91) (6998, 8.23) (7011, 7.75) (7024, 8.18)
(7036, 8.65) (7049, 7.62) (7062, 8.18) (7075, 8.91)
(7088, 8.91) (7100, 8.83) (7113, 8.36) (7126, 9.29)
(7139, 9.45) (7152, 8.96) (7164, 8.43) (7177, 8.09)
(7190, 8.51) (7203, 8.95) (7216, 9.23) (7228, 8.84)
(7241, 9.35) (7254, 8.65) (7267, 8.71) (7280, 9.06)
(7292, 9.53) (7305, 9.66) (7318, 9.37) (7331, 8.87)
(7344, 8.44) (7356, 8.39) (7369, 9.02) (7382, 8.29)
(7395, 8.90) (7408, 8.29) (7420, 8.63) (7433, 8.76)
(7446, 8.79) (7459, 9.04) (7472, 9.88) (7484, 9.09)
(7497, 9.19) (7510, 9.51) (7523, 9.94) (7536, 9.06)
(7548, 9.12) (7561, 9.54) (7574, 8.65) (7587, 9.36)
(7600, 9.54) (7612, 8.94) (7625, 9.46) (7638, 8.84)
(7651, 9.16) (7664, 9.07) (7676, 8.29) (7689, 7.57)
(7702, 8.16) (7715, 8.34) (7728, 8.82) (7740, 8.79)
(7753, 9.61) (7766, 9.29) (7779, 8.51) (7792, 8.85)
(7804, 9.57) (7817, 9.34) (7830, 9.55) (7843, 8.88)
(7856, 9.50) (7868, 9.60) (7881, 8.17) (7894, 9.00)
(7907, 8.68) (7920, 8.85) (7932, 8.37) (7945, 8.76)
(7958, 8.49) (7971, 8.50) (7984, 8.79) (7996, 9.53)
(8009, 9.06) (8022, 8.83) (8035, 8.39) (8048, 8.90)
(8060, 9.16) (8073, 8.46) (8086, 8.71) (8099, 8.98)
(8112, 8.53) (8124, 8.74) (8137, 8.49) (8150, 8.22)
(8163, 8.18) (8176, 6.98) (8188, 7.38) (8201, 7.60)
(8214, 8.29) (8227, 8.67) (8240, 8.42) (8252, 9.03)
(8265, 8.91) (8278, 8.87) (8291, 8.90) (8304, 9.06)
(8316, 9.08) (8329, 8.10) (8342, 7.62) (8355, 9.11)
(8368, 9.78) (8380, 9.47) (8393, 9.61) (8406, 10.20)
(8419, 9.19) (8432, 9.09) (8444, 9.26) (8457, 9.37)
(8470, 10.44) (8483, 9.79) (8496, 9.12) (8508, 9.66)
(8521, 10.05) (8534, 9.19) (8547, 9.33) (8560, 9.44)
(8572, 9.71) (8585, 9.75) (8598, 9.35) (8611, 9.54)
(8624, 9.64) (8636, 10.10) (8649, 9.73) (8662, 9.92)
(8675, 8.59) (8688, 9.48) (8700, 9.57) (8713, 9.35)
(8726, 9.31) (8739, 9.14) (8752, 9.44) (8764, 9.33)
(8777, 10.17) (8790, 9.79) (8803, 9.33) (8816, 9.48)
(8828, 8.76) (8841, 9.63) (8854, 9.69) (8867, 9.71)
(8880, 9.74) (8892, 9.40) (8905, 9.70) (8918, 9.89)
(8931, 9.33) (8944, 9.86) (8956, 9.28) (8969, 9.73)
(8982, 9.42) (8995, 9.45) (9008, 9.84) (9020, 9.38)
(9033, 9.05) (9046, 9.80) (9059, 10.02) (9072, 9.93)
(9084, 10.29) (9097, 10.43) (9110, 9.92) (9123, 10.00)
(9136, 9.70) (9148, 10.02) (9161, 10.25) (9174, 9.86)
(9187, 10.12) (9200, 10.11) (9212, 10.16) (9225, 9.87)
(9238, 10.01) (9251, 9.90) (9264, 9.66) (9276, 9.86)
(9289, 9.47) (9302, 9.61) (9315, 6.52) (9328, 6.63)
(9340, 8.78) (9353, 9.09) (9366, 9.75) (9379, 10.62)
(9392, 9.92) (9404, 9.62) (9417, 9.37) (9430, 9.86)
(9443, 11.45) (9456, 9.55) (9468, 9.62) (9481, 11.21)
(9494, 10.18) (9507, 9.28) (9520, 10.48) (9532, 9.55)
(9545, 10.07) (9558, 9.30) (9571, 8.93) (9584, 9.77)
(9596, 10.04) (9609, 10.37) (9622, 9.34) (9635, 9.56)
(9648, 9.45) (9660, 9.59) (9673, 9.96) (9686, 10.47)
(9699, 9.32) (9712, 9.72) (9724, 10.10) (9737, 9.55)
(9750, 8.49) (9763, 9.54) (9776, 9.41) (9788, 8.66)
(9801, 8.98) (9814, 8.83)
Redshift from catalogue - 0.58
